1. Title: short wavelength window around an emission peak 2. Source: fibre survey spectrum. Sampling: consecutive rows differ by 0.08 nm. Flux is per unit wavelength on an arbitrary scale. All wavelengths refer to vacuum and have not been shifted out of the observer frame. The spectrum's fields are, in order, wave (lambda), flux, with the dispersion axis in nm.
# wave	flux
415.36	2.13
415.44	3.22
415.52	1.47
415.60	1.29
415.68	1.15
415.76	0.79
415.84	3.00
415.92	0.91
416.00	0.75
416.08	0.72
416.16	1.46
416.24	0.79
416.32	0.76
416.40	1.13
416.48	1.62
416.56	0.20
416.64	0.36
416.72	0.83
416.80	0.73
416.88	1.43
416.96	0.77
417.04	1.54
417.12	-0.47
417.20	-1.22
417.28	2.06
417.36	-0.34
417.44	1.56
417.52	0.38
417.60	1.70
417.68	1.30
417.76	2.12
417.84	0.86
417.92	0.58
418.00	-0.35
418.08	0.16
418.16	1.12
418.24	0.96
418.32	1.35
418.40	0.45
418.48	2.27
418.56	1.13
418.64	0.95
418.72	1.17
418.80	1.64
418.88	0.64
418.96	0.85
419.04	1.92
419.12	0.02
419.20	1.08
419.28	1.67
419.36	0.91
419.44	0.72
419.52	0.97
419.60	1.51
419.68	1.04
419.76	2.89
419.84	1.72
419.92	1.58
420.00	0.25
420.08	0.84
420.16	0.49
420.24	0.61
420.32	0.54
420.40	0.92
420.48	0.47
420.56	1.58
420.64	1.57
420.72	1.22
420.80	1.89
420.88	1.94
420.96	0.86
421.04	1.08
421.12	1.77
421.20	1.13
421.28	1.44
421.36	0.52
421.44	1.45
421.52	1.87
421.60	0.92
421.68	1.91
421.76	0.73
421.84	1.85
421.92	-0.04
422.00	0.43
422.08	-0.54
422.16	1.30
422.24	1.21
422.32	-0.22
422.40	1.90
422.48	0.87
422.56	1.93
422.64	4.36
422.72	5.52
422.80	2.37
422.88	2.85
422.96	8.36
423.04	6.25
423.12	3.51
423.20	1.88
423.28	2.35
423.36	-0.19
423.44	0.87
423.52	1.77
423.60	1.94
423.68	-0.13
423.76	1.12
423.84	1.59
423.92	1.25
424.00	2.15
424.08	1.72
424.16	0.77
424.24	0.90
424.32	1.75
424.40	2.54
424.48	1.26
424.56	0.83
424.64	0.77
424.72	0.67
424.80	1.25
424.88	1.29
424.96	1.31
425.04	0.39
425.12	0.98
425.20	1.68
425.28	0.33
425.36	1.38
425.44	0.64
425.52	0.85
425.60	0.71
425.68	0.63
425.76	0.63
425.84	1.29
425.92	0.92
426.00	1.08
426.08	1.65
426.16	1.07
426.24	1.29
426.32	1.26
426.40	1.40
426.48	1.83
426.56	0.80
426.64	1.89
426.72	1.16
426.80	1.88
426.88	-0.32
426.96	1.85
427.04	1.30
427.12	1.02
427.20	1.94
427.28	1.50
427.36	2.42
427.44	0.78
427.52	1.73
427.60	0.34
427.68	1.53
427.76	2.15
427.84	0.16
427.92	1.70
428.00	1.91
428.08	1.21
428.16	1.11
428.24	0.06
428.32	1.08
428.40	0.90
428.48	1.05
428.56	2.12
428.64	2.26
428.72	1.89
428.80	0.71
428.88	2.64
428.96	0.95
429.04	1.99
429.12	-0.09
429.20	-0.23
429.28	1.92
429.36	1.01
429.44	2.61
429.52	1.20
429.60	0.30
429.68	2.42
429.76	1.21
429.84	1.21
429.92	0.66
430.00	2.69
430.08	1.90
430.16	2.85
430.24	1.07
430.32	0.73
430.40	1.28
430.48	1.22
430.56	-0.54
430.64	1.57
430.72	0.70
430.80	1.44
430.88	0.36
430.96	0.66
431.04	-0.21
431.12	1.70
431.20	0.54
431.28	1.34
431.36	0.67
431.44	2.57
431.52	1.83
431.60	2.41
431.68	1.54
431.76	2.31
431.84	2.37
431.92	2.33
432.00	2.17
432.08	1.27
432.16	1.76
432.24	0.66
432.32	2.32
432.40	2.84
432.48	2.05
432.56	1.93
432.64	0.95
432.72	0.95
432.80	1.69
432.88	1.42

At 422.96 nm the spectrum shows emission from [O II]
